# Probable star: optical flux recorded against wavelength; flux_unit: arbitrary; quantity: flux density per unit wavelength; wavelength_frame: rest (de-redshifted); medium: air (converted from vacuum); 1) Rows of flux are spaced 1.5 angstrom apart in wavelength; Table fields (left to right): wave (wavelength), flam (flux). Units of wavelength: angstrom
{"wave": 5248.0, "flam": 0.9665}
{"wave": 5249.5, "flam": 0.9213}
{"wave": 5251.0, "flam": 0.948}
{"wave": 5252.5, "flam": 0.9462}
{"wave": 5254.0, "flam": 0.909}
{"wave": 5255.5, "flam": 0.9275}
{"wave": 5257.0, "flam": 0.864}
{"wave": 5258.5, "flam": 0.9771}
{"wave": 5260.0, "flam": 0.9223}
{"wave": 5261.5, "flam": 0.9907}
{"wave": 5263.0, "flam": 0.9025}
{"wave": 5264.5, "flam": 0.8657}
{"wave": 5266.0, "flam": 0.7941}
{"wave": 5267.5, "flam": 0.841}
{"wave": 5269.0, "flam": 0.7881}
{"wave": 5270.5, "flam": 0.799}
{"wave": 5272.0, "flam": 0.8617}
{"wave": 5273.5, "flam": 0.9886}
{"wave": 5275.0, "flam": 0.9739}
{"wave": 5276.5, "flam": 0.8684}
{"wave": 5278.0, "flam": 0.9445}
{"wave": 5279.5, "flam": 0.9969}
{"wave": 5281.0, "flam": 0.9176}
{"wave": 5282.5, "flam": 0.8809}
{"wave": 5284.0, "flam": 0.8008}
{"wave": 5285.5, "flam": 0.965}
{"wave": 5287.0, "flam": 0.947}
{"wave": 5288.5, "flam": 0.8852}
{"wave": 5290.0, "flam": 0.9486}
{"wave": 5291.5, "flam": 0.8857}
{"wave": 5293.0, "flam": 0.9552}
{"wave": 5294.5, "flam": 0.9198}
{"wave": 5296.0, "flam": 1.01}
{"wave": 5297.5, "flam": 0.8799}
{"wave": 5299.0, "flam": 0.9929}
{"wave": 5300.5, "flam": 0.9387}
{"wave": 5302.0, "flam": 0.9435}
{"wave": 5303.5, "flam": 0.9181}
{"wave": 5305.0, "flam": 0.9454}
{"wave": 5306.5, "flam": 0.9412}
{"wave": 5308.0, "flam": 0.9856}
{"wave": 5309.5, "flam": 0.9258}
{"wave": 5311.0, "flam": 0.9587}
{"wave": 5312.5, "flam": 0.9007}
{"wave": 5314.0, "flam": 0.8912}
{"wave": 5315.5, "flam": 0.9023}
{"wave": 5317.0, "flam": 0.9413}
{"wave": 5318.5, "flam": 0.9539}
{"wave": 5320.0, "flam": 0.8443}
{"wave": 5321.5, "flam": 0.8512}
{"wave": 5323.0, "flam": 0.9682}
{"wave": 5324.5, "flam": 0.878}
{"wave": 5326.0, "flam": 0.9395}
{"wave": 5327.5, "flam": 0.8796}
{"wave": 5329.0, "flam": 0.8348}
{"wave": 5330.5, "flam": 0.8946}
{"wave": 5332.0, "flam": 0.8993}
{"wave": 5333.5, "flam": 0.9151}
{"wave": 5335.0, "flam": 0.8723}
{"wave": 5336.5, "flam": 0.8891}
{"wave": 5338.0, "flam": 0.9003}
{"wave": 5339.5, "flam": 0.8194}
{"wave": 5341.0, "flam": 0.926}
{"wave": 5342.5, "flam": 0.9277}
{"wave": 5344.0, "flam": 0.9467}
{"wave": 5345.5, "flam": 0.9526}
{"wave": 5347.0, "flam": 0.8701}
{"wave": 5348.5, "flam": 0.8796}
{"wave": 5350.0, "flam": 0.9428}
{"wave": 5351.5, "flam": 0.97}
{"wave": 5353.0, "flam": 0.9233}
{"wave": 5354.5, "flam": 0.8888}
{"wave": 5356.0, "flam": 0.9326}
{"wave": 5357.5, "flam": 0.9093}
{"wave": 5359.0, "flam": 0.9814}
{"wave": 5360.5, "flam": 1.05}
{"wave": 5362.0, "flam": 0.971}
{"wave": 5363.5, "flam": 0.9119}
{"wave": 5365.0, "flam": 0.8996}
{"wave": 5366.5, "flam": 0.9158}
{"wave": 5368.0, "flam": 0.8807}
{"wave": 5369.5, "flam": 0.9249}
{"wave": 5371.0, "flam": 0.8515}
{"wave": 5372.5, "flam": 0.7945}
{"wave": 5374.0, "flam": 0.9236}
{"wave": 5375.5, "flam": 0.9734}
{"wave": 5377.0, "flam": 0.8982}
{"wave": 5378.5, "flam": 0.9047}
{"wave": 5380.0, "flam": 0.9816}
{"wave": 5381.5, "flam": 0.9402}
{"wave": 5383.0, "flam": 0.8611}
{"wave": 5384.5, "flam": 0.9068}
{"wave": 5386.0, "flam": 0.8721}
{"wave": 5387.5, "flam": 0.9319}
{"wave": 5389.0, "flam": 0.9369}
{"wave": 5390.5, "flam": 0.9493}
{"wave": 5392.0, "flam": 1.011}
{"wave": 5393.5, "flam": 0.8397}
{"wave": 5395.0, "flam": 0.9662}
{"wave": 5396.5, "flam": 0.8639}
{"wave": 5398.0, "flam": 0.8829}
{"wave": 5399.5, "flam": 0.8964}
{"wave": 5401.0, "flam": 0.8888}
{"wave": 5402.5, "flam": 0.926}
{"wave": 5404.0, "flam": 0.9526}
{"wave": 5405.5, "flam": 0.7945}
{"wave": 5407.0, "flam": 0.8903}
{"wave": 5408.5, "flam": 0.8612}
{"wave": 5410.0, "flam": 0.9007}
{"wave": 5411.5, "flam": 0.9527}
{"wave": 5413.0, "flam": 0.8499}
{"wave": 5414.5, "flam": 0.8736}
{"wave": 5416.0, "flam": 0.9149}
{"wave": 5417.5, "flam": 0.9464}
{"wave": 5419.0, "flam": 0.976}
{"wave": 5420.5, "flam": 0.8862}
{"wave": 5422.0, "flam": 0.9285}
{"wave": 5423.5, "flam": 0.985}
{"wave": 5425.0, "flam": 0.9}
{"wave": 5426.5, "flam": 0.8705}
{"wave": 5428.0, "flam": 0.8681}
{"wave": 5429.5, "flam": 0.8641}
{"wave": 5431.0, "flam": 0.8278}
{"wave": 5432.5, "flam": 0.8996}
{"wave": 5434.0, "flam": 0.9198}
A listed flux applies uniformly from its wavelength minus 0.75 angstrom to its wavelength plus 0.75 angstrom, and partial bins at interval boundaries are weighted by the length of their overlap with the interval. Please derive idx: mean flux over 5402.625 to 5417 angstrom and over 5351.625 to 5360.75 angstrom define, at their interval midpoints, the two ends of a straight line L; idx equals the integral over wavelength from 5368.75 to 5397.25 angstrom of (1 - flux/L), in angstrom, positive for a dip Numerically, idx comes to 0.1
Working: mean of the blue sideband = 0.943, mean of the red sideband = 0.891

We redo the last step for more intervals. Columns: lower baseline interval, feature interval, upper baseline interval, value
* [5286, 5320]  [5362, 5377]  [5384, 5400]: 0.3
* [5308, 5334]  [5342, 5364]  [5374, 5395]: -0.5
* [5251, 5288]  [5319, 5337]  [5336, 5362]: 0.6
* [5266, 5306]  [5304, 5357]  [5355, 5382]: 0.5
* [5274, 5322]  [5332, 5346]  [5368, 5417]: 0.2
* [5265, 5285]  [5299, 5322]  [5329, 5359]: -0.8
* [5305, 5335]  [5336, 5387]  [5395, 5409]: -0.9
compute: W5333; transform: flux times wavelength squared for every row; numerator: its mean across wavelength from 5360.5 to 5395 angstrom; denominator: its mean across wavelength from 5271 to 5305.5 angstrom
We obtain 1.0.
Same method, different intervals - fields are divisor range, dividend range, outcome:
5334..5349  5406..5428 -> 1.04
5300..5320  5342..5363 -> 1.02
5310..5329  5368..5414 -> 1.02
